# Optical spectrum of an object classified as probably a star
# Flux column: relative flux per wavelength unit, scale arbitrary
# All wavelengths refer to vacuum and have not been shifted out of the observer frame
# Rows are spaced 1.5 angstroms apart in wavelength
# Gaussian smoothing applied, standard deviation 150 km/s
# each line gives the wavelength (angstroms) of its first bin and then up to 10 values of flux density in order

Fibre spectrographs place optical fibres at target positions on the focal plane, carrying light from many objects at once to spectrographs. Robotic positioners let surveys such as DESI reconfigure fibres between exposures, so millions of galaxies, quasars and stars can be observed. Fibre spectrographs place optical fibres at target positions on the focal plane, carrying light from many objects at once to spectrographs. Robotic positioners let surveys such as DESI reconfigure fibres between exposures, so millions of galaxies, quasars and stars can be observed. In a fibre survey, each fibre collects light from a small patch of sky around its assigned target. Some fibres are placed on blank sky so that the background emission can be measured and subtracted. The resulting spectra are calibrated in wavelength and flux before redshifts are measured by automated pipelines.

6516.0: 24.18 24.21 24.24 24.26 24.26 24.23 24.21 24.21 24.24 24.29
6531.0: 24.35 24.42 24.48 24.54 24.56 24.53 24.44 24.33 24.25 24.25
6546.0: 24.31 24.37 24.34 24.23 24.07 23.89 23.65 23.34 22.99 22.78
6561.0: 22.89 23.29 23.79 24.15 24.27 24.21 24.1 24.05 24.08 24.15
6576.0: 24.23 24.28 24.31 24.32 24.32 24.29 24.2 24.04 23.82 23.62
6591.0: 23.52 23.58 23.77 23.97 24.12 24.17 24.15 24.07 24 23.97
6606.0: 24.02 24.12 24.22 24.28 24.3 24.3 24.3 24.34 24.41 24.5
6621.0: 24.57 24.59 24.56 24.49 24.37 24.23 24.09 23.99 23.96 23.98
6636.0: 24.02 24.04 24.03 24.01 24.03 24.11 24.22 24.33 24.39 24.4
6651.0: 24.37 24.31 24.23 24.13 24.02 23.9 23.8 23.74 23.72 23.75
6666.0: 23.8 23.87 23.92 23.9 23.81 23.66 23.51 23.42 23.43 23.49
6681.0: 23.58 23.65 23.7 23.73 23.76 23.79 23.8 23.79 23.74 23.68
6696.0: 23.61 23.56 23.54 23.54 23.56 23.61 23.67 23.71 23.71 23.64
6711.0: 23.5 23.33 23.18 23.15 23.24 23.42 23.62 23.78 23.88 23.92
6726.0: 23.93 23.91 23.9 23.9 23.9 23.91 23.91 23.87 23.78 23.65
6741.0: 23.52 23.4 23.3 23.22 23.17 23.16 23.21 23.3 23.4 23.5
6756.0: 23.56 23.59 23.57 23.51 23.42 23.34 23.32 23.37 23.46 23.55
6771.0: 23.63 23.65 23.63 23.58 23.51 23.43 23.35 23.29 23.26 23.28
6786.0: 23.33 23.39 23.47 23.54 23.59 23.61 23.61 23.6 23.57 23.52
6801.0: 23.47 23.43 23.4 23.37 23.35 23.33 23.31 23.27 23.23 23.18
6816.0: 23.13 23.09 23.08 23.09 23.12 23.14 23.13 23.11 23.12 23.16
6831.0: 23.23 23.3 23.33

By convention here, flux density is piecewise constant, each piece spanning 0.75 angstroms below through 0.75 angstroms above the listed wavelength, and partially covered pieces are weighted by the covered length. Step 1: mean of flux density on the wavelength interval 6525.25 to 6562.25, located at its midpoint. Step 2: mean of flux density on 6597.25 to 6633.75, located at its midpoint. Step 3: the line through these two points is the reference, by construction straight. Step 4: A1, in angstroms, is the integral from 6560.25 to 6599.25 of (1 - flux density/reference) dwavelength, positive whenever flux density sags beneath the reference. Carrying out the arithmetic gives 0.3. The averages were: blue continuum 24.1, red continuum 24.2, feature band 24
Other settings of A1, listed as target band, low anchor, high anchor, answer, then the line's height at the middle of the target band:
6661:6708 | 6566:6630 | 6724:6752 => 0.30 angstroms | 23.8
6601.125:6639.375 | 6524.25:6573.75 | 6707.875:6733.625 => -0.54 angstroms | 23.9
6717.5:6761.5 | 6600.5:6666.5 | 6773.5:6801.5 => 0.15 angstroms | 23.7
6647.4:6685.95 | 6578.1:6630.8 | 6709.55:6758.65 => 0.04 angstroms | 23.9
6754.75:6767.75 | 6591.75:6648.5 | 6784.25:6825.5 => 0.04 angstroms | 23.5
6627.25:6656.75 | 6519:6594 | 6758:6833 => -0.42 angstroms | 23.8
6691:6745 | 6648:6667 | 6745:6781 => 0.10 angstroms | 23.7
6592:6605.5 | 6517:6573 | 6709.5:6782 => -0.03 angstroms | 23.9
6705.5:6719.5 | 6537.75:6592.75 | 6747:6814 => 0.10 angstroms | 23.6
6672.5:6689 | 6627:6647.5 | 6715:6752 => 0.18 angstroms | 23.9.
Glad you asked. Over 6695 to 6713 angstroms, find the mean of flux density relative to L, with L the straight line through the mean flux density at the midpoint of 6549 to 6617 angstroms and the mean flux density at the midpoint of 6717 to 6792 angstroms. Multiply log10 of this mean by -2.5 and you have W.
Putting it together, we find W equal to 0.00 mag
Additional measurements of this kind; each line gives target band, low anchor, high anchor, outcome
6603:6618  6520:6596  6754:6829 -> -0.013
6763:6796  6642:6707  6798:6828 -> -0.003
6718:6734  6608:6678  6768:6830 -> -0.006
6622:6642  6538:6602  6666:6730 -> -0.016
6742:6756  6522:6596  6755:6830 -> 0.009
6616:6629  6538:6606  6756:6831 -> -0.027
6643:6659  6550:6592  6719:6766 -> -0.022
